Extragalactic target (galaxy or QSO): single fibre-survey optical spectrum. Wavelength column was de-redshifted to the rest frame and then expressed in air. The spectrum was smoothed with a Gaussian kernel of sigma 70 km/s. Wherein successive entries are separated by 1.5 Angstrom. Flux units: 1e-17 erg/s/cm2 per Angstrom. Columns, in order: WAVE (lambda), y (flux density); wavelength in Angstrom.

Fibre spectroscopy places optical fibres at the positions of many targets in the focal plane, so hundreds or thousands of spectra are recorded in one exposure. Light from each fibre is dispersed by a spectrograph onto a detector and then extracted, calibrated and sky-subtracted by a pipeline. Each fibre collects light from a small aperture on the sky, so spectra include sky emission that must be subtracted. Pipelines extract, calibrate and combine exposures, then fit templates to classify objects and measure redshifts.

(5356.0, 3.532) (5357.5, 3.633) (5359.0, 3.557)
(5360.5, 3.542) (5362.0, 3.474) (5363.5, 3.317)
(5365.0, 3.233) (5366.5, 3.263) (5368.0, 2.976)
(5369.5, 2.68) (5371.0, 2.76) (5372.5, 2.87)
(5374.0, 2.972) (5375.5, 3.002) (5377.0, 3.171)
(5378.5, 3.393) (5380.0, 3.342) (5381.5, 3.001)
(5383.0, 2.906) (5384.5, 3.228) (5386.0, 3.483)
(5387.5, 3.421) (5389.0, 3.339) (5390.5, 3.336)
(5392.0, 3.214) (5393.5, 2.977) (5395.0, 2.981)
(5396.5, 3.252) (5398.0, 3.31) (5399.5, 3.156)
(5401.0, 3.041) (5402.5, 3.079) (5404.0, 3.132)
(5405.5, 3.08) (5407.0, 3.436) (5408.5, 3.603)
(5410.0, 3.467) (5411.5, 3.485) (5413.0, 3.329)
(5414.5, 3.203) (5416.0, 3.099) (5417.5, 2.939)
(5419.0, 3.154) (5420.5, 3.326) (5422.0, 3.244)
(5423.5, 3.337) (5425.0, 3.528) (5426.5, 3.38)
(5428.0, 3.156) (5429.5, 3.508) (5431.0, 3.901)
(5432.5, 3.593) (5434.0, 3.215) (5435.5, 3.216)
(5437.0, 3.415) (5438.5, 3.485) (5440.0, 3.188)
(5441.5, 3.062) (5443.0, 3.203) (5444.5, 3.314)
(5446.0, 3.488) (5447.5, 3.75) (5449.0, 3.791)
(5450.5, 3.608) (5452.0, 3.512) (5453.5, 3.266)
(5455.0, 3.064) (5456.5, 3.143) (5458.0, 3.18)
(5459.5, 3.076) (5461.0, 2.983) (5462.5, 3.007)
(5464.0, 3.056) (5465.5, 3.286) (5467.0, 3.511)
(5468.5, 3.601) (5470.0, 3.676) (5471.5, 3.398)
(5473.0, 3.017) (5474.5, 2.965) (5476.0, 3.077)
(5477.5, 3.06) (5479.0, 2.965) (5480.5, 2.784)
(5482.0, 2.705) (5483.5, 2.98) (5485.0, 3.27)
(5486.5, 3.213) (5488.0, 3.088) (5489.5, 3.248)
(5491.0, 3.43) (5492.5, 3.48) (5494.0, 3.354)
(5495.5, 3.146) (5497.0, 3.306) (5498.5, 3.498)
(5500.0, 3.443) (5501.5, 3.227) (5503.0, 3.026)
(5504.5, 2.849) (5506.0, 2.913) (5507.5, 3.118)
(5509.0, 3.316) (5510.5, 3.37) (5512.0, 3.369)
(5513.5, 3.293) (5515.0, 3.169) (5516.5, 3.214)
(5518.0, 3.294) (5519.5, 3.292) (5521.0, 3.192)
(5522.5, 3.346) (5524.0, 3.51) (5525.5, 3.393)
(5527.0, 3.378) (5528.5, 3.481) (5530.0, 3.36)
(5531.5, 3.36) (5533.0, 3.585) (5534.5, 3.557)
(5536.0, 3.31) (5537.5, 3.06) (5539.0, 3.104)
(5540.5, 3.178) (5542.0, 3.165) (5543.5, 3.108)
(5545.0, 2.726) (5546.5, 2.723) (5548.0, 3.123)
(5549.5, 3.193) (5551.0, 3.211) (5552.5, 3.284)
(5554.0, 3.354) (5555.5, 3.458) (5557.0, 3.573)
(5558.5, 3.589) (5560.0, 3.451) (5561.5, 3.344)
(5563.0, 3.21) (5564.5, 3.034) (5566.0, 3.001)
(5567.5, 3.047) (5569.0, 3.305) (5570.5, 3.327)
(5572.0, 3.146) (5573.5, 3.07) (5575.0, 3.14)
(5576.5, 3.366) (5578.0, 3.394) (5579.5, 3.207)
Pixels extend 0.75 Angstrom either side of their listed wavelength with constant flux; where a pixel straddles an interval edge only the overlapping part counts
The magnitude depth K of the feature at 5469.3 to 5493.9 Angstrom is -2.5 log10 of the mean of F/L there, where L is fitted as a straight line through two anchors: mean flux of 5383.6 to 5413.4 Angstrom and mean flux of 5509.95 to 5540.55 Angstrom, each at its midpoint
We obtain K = 0.05 mag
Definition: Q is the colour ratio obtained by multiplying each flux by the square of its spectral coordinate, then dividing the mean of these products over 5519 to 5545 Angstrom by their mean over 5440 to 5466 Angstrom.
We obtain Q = 1.0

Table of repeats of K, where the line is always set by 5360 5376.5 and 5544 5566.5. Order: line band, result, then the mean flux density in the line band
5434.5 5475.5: -0.05 mag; 3.3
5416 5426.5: -0.04 mag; 3.25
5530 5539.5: -0.04 mag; 3.34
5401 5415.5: -0.06 mag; 3.29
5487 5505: -0.03 mag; 3.26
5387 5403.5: -0.03 mag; 3.19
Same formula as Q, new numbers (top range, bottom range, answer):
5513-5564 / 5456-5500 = 1.05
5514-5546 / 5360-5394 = 1.09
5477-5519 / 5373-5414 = 1.03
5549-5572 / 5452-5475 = 1.06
